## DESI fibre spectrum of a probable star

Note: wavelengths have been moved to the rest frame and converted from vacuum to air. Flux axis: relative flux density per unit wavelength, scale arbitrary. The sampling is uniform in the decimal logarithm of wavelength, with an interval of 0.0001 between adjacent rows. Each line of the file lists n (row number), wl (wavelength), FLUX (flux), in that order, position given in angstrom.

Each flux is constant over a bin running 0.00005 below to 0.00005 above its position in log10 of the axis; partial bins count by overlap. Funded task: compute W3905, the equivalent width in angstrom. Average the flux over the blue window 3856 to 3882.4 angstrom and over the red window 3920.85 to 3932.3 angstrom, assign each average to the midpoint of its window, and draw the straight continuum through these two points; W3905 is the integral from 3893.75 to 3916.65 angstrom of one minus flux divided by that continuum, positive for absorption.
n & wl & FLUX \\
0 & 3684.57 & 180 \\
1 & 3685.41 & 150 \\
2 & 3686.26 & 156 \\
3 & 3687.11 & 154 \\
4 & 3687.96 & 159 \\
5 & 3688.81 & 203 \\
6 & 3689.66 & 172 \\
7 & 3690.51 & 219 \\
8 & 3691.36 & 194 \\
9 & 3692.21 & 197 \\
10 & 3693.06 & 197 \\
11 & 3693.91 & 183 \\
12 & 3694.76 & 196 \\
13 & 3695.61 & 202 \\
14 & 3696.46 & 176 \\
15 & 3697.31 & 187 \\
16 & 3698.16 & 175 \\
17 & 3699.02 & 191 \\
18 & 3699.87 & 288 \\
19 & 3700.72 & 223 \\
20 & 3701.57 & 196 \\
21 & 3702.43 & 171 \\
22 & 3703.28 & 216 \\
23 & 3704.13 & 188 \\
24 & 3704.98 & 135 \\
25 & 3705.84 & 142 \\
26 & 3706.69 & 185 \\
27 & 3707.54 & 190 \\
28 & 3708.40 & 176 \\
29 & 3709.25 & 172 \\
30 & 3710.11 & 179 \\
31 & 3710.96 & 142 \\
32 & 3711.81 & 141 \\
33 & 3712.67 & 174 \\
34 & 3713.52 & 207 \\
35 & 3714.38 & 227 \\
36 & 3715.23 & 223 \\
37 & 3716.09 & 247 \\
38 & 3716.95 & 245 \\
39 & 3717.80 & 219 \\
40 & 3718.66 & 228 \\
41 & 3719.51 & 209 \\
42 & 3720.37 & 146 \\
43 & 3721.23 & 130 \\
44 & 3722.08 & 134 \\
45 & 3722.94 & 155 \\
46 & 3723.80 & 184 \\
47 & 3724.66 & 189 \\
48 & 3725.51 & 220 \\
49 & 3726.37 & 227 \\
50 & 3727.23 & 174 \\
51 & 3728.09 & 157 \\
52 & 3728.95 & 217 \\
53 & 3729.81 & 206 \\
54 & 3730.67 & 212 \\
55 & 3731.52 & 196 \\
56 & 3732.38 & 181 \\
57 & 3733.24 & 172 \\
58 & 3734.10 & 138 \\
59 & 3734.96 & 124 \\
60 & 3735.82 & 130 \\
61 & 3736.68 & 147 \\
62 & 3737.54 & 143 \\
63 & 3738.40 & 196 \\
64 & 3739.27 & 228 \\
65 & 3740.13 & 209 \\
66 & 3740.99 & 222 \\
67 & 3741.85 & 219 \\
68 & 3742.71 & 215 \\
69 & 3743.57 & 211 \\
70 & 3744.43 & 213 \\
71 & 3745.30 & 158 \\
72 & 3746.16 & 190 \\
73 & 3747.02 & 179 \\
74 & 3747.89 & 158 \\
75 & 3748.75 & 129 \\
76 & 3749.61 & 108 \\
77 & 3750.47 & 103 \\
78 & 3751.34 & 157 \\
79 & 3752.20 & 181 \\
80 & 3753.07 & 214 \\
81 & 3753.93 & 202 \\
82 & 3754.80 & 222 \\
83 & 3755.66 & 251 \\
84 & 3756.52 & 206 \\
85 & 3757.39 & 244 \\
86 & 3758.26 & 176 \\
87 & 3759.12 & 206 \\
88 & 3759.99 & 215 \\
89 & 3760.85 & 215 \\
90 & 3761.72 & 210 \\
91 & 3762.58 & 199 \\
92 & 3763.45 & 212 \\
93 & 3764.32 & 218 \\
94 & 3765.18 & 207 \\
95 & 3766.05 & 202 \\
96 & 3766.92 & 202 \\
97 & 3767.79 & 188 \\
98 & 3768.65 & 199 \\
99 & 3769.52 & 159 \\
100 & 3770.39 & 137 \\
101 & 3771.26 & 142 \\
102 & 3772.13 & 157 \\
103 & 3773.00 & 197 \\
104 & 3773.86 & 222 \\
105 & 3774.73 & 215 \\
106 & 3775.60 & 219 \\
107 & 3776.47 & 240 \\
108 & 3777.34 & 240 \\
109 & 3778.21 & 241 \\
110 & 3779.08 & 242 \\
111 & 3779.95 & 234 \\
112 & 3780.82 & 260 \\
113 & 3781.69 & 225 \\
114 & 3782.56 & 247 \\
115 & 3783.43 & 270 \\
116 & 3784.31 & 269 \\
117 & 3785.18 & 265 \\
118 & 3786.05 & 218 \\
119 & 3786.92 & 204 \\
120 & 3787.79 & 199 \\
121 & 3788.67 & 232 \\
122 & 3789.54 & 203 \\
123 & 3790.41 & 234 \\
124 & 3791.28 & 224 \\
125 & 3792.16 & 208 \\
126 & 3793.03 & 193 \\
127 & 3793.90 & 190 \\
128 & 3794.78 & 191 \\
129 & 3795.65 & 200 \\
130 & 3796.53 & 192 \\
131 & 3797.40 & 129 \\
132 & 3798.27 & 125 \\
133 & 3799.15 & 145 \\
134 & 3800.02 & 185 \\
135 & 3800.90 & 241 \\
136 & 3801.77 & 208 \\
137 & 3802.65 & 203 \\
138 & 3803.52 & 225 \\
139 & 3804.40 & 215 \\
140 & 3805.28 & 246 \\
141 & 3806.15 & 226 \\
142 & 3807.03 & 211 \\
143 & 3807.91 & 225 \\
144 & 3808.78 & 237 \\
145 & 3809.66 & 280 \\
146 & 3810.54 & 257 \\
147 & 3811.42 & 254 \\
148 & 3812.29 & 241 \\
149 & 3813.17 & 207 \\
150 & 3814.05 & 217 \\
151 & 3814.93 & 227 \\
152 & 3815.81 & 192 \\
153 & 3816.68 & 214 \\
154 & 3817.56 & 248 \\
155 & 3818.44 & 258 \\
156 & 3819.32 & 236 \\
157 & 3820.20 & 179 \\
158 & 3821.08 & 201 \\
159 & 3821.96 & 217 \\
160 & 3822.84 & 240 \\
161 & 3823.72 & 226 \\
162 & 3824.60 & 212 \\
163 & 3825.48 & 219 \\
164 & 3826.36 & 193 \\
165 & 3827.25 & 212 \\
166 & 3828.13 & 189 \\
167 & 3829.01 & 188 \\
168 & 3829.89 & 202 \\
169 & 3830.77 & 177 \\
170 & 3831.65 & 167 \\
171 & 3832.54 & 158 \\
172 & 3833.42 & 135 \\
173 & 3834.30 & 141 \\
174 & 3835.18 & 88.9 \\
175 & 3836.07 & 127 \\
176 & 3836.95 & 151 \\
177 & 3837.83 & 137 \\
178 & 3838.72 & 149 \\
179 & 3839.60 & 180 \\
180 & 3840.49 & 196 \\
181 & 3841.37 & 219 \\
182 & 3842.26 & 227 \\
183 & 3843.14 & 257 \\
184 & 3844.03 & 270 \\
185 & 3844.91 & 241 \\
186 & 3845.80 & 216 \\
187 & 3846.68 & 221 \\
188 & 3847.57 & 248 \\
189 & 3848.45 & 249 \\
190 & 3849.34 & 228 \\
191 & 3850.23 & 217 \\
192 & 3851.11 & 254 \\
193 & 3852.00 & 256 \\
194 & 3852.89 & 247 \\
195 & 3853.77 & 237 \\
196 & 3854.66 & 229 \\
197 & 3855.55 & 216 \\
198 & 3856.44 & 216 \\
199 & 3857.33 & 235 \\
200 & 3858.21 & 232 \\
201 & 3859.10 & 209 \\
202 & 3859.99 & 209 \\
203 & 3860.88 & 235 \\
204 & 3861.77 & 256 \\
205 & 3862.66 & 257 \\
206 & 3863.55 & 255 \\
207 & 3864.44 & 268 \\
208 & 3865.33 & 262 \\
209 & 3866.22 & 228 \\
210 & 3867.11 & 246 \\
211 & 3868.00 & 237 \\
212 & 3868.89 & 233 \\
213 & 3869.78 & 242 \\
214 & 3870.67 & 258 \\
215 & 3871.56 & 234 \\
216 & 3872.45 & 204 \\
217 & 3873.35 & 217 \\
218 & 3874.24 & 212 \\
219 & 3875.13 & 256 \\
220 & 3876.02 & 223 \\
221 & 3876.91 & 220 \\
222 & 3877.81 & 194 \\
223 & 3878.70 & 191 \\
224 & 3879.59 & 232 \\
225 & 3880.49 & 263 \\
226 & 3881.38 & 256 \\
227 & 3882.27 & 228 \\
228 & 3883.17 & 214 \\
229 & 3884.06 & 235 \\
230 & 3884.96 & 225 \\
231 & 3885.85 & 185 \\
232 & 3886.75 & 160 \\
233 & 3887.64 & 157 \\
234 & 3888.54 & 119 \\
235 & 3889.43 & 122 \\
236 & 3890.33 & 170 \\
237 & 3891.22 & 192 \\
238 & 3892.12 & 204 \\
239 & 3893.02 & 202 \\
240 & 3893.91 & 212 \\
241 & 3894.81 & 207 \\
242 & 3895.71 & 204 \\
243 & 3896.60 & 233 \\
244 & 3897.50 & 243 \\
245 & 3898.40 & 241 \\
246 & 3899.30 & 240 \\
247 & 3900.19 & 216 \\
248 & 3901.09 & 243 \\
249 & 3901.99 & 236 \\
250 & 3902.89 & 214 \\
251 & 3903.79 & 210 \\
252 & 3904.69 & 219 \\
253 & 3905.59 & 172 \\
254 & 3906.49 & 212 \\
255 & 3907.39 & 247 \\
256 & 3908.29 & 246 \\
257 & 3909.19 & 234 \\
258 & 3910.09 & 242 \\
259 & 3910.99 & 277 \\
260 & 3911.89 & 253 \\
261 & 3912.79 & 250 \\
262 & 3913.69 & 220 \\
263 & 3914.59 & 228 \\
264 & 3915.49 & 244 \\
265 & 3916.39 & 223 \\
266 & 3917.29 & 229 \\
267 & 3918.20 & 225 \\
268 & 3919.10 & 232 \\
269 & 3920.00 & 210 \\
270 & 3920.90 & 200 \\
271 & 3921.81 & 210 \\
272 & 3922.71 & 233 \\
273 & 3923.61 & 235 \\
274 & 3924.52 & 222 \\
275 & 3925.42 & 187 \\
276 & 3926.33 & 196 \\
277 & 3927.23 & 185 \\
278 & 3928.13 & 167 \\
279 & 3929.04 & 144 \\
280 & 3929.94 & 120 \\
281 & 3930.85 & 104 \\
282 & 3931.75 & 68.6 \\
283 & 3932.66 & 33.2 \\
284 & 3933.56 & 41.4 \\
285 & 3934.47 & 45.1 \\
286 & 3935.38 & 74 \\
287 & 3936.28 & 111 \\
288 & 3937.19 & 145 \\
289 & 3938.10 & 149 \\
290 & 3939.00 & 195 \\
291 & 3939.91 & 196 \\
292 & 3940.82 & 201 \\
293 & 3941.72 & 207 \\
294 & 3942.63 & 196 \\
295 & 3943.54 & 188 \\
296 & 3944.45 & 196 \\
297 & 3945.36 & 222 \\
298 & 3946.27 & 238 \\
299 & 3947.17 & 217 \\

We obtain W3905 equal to -4.1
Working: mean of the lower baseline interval 234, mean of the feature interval 230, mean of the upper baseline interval 173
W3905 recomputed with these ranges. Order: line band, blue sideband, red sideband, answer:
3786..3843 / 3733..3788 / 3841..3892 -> 2.8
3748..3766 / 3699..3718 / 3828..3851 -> 0.0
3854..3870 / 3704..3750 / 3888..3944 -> -4.0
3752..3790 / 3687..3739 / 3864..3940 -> -4.6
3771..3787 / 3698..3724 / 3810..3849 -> -2.5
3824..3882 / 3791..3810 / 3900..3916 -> 0.4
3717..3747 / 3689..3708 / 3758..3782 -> 1.9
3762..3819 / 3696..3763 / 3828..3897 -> -4.4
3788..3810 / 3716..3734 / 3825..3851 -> -1.5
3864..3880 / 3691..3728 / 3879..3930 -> -1.6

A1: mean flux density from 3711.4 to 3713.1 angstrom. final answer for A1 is 158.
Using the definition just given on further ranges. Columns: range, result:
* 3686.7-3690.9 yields 181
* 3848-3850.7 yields 232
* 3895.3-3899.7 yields 232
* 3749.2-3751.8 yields 124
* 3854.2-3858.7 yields 225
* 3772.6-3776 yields 214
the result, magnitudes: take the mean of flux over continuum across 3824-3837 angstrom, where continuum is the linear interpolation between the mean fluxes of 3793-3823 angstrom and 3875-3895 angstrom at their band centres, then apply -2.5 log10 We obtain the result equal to 0.22 mag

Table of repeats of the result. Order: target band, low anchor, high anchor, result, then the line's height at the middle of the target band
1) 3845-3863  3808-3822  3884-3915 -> -0.055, 222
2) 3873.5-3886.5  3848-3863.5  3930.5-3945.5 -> -0.084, 206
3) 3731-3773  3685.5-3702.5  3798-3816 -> 0.111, 205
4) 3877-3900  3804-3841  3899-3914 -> 0.098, 225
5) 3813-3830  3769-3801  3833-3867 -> -0.009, 212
